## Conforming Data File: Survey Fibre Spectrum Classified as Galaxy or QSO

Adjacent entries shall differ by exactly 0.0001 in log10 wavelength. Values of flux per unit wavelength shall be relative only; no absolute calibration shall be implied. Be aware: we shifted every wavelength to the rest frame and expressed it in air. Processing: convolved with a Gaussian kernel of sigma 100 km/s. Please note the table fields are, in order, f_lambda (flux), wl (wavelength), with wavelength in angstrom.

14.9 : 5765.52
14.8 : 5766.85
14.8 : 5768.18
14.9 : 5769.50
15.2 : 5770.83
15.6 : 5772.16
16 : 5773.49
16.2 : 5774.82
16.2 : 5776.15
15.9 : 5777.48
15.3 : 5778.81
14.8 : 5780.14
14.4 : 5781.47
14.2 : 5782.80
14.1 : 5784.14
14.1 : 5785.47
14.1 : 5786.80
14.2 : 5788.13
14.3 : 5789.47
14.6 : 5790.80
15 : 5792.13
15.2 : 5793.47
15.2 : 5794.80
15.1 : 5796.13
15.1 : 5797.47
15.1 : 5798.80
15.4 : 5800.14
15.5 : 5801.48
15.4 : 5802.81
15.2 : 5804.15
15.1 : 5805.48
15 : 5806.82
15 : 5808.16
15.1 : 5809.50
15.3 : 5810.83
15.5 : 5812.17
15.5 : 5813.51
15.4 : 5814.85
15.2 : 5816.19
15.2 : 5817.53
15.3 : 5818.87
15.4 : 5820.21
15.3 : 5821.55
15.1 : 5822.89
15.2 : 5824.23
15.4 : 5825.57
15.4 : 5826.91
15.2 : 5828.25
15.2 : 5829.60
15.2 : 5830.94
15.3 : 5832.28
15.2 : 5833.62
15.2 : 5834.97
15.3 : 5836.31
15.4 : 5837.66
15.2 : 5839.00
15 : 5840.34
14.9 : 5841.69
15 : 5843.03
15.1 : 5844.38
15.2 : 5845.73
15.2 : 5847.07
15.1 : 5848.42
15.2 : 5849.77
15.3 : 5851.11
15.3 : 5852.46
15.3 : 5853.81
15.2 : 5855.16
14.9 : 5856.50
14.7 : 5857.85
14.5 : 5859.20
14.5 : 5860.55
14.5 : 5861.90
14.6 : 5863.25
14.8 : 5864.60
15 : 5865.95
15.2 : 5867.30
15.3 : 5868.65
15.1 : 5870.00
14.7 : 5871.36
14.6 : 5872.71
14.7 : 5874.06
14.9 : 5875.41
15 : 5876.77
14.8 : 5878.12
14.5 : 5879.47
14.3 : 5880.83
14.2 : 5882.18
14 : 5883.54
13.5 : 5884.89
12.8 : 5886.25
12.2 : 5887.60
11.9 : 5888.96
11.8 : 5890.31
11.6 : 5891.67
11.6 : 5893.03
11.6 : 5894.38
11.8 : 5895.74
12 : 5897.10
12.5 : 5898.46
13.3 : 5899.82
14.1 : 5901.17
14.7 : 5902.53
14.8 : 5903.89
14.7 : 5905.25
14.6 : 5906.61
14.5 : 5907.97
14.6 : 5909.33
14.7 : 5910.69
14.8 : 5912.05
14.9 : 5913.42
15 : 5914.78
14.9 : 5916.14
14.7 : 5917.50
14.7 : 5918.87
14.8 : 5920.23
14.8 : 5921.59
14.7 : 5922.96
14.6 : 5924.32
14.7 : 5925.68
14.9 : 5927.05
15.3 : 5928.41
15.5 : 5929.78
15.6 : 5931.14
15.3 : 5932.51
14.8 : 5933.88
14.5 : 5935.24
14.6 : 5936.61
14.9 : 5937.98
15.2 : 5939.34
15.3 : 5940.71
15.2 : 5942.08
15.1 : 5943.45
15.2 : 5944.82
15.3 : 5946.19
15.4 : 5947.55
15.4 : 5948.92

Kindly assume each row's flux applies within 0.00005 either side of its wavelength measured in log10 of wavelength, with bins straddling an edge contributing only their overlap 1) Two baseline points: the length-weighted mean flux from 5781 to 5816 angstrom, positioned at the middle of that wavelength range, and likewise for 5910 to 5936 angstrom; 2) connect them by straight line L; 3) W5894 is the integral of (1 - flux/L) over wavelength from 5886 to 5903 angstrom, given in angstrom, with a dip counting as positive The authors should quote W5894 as 2.84 angstrom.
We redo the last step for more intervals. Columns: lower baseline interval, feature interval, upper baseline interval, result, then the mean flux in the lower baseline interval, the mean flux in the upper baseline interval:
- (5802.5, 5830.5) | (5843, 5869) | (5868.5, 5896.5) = -1.4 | 15.3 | 13.5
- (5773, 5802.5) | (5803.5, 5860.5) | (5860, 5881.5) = -1.1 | 15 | 14.8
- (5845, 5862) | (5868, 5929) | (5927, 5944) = 4.1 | 15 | 15.1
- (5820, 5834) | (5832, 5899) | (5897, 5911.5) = 1.9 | 15.3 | 14.1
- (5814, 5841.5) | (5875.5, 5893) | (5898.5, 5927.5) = 1.7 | 15.2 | 14.6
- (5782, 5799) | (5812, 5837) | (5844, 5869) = -0.8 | 14.6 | 15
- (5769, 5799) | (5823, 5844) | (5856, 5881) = -0.5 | 15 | 14.8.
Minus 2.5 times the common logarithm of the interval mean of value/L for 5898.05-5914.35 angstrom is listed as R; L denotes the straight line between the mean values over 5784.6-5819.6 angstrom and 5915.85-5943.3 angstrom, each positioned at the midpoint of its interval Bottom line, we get 0.04 mag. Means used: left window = 15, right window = 15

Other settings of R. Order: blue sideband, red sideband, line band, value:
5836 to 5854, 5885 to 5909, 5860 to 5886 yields -0.046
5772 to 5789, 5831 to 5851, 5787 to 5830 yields -0.006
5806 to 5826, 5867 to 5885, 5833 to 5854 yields -0.014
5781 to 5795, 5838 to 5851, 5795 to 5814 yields -0.042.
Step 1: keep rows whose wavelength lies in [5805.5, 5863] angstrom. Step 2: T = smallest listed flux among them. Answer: 14.5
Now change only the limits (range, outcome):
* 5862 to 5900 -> 11.6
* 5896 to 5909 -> 12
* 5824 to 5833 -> 15.2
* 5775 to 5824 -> 14.1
